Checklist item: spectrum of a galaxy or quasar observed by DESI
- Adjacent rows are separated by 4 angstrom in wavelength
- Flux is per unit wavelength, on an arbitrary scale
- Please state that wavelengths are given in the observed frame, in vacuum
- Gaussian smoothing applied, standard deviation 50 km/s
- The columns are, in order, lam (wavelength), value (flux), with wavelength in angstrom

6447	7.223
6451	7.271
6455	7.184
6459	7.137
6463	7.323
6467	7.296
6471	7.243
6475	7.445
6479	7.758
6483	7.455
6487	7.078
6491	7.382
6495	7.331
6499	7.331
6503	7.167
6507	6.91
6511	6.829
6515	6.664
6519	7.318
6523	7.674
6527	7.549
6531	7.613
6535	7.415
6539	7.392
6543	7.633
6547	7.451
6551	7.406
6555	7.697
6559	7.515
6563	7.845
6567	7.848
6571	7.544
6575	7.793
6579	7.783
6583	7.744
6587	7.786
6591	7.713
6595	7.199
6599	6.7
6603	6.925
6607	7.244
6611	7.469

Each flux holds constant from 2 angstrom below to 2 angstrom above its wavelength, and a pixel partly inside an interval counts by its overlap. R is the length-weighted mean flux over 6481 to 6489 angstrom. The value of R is 7.27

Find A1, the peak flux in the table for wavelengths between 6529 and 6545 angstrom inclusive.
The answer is 7.633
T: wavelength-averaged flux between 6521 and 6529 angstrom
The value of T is 7.61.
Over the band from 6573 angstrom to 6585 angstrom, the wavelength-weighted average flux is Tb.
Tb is 7.77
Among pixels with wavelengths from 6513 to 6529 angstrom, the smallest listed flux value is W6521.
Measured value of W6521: 6.664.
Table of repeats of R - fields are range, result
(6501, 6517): 6.89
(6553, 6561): 7.61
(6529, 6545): 7.51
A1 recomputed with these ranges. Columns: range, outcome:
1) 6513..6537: 7.674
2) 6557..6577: 7.848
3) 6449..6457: 7.271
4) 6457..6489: 7.758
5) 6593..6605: 7.199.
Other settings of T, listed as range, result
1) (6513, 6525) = 7.22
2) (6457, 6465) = 7.23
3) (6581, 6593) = 7.75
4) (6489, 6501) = 7.35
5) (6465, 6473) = 7.27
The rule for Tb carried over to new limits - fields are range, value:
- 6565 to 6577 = 7.73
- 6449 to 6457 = 7.23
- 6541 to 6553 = 7.5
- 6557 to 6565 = 7.68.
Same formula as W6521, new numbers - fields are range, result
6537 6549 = 7.392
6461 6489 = 7.078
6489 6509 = 6.91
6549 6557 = 7.406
